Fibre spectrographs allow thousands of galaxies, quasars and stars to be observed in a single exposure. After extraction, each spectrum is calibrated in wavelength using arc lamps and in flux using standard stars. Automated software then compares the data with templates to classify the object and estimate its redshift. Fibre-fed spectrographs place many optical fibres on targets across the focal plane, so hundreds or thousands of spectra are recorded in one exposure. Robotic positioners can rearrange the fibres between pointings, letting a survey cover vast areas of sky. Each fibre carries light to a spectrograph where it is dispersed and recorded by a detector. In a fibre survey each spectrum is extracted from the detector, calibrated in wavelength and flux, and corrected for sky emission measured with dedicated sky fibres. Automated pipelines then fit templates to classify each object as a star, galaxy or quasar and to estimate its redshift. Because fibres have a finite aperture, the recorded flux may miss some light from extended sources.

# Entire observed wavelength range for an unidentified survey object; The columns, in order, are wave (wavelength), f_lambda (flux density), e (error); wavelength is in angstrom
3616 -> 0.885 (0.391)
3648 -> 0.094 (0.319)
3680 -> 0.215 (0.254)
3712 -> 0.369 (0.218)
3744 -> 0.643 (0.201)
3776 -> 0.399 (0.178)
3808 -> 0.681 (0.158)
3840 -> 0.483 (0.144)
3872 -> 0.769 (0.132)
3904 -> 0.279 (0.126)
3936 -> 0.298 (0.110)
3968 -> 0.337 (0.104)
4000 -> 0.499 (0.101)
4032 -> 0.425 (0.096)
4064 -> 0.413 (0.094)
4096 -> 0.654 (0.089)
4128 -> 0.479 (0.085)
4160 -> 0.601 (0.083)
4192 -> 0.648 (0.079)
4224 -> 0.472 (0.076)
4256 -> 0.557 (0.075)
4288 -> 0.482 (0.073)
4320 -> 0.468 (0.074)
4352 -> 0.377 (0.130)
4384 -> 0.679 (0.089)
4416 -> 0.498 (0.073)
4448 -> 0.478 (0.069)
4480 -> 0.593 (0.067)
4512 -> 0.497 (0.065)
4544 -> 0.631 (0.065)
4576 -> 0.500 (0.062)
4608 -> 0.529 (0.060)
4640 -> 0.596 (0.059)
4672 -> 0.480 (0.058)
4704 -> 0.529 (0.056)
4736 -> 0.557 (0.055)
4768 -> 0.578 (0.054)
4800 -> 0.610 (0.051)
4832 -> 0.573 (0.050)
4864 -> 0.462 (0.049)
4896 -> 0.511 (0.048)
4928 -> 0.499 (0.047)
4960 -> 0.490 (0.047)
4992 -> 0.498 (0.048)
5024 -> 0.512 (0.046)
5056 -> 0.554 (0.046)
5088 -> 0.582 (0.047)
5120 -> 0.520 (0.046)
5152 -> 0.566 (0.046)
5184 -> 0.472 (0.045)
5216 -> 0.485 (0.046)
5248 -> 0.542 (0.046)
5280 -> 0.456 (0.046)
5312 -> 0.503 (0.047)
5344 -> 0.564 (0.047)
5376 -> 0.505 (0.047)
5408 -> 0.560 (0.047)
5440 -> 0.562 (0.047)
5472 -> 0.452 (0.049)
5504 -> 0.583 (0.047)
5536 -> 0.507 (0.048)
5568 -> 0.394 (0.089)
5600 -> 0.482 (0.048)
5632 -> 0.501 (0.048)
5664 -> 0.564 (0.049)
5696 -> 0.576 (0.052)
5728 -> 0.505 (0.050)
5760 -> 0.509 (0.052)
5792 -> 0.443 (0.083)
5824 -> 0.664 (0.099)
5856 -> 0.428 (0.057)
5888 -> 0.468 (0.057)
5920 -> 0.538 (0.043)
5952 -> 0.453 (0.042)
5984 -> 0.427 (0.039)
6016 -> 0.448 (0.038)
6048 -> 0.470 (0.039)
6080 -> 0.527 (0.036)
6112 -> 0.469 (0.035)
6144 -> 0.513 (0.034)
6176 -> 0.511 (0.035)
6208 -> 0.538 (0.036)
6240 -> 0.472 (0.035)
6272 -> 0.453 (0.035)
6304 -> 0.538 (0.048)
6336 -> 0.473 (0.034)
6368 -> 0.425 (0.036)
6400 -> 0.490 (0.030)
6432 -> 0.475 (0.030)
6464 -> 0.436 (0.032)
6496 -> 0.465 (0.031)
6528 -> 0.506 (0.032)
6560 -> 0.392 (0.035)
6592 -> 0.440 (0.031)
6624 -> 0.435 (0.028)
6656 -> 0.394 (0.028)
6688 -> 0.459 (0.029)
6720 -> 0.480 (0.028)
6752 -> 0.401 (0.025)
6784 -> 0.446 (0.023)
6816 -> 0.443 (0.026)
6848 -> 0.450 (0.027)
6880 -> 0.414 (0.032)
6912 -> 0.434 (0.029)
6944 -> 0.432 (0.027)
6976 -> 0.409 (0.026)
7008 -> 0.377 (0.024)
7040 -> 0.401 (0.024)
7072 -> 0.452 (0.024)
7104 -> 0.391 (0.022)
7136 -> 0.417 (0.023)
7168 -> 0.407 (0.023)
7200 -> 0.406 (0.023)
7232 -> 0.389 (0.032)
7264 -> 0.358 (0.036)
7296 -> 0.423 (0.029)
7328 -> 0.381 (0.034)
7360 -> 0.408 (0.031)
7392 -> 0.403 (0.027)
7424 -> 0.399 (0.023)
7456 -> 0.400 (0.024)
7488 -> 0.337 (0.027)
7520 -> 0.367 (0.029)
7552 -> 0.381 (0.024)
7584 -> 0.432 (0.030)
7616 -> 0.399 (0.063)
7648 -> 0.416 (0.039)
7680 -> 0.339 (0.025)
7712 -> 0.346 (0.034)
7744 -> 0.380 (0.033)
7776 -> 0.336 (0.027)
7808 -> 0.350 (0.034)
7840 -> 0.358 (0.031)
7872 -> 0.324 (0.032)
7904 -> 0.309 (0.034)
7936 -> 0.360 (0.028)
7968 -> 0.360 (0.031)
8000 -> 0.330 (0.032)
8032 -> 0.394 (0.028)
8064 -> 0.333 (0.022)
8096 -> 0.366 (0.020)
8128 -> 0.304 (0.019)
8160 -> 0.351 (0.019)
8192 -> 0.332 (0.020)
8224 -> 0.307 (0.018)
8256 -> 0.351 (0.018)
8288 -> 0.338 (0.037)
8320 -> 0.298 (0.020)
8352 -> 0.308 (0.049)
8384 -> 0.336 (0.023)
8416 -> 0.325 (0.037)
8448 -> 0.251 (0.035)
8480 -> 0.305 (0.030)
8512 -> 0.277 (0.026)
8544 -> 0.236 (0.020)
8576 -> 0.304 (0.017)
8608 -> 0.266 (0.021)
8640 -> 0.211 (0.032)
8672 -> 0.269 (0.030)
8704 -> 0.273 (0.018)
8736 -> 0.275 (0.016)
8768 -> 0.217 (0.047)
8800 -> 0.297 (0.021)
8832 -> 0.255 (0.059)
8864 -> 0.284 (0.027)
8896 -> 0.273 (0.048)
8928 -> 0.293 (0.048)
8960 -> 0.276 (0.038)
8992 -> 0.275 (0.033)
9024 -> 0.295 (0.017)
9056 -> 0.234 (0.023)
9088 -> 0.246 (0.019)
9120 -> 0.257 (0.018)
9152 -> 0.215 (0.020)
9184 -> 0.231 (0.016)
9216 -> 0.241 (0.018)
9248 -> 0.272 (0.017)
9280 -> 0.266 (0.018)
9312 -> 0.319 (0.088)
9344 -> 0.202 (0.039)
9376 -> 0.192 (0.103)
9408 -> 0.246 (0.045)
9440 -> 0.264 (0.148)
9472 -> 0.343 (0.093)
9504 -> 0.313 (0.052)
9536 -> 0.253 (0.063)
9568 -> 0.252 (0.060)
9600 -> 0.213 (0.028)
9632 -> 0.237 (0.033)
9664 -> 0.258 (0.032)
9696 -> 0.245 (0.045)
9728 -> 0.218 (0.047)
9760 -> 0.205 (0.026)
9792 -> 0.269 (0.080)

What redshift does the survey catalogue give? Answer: -0.001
